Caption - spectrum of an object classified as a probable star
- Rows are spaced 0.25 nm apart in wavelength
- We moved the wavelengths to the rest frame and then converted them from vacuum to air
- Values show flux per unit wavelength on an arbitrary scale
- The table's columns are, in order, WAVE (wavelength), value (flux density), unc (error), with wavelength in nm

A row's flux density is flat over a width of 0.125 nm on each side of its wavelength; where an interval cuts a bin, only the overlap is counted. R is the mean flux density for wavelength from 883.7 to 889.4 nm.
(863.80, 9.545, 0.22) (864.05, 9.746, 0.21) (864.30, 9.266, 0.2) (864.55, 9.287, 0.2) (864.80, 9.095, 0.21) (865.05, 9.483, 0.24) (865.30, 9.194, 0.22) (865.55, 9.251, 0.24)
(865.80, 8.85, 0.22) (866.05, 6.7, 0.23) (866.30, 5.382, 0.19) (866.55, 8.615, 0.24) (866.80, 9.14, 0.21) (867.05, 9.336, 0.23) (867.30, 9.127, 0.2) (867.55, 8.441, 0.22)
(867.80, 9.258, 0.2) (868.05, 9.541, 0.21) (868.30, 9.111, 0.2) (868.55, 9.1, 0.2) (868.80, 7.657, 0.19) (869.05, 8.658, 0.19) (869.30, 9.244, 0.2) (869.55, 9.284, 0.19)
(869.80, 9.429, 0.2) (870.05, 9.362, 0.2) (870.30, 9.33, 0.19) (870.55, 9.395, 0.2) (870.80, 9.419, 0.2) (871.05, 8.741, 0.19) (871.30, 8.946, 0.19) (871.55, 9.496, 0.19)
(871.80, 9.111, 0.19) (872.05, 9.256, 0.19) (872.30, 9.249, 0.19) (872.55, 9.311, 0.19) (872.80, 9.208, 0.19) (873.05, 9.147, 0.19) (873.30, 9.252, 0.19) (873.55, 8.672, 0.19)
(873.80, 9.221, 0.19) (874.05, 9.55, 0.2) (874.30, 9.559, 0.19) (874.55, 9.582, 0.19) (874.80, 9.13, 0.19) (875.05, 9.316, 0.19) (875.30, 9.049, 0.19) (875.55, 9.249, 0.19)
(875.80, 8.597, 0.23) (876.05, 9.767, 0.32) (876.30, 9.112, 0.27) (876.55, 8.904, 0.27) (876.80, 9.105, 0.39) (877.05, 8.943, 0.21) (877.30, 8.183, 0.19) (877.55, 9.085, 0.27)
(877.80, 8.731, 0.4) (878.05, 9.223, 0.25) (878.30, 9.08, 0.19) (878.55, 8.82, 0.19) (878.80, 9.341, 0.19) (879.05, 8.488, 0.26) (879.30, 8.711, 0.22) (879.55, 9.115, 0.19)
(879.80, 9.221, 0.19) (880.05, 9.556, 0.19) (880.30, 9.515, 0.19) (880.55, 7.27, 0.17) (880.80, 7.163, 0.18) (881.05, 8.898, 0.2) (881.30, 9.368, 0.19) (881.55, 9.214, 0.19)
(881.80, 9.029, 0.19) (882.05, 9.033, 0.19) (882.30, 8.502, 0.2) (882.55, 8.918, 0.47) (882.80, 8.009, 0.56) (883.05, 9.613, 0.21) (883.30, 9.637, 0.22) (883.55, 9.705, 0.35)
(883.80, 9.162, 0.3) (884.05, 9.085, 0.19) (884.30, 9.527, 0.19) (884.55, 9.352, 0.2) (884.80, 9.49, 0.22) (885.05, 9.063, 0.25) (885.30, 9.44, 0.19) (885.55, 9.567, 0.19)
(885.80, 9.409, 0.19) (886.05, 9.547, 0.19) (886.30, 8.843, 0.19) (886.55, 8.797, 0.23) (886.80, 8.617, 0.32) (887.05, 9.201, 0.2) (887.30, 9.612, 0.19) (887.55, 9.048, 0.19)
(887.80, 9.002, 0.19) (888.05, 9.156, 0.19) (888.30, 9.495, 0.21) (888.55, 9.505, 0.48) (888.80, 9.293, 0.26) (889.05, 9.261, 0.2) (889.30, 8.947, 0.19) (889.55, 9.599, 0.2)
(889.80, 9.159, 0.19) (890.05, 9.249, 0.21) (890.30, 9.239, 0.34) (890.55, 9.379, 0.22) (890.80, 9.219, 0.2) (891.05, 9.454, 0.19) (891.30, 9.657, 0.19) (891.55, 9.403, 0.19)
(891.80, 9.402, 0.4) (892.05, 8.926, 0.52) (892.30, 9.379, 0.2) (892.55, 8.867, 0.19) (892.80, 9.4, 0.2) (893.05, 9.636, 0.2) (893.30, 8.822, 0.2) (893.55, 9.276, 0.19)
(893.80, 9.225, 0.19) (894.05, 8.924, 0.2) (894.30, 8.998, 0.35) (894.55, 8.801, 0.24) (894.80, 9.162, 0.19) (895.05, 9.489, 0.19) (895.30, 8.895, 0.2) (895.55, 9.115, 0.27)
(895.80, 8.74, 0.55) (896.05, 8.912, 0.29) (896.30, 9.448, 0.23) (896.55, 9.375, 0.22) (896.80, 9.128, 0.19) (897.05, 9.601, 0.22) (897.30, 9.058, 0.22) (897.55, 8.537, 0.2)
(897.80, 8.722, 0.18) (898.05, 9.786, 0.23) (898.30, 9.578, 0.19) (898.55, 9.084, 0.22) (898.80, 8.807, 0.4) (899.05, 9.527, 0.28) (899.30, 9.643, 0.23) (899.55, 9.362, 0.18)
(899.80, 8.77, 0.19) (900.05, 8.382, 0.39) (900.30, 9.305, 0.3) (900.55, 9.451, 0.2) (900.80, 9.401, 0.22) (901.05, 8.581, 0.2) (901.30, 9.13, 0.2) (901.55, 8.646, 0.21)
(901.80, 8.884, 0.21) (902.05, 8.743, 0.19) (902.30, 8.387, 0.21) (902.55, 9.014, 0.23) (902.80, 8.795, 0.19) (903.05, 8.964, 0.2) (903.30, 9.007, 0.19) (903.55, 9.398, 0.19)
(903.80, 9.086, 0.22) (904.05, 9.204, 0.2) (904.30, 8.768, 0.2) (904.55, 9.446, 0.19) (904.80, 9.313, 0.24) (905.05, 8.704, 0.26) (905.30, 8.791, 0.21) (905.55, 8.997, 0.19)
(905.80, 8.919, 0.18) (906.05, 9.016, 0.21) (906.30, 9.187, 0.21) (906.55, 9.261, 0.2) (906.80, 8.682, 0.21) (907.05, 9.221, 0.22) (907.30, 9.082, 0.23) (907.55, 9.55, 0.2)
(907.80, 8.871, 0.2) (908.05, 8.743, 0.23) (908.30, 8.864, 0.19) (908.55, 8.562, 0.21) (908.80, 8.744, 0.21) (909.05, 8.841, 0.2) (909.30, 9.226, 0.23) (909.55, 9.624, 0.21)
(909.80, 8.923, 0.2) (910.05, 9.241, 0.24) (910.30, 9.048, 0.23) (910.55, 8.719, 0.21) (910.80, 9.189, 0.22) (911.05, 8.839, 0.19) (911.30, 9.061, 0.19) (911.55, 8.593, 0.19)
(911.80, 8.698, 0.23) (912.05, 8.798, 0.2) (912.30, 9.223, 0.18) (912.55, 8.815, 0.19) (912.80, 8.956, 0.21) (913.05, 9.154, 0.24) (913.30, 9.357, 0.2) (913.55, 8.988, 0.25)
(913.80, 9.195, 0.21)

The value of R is 9.24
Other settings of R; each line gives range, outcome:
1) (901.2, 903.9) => 8.91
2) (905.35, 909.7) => 9.02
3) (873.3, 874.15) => 9.15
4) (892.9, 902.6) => 9.09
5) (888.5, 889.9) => 9.29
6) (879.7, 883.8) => 8.92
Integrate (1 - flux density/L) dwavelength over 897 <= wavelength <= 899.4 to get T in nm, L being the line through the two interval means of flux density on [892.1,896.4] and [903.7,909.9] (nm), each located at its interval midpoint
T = -0.03 nm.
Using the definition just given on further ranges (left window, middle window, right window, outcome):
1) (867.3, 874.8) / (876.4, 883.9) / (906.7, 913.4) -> 0.163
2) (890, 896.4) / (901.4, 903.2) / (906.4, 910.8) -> 0.060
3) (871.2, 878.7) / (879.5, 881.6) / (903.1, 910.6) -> 0.075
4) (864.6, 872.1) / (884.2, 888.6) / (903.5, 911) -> -0.143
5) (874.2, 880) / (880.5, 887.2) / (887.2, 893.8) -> 0.098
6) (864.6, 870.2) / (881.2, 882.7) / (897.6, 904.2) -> -0.014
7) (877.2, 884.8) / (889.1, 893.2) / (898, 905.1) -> -0.130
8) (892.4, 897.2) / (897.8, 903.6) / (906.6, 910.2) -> 0.021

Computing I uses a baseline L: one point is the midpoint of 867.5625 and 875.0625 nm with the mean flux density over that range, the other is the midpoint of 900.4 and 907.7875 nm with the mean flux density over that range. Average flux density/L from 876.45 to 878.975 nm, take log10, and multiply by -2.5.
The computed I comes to 0.03 mag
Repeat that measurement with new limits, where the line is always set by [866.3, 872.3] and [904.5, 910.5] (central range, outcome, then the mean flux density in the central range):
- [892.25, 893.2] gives -0.03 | 9.3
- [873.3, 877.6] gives -0.01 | 9.12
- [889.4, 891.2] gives -0.04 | 9.33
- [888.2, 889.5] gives -0.03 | 9.31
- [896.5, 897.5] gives -0.02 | 9.23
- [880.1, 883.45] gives 0.03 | 8.81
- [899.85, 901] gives -0.01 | 9.07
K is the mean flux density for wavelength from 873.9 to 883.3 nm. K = 8.98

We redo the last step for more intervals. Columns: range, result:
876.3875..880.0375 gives 8.95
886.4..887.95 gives 9.04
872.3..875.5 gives 9.25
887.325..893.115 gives 9.29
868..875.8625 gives 9.16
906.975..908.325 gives 9.06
